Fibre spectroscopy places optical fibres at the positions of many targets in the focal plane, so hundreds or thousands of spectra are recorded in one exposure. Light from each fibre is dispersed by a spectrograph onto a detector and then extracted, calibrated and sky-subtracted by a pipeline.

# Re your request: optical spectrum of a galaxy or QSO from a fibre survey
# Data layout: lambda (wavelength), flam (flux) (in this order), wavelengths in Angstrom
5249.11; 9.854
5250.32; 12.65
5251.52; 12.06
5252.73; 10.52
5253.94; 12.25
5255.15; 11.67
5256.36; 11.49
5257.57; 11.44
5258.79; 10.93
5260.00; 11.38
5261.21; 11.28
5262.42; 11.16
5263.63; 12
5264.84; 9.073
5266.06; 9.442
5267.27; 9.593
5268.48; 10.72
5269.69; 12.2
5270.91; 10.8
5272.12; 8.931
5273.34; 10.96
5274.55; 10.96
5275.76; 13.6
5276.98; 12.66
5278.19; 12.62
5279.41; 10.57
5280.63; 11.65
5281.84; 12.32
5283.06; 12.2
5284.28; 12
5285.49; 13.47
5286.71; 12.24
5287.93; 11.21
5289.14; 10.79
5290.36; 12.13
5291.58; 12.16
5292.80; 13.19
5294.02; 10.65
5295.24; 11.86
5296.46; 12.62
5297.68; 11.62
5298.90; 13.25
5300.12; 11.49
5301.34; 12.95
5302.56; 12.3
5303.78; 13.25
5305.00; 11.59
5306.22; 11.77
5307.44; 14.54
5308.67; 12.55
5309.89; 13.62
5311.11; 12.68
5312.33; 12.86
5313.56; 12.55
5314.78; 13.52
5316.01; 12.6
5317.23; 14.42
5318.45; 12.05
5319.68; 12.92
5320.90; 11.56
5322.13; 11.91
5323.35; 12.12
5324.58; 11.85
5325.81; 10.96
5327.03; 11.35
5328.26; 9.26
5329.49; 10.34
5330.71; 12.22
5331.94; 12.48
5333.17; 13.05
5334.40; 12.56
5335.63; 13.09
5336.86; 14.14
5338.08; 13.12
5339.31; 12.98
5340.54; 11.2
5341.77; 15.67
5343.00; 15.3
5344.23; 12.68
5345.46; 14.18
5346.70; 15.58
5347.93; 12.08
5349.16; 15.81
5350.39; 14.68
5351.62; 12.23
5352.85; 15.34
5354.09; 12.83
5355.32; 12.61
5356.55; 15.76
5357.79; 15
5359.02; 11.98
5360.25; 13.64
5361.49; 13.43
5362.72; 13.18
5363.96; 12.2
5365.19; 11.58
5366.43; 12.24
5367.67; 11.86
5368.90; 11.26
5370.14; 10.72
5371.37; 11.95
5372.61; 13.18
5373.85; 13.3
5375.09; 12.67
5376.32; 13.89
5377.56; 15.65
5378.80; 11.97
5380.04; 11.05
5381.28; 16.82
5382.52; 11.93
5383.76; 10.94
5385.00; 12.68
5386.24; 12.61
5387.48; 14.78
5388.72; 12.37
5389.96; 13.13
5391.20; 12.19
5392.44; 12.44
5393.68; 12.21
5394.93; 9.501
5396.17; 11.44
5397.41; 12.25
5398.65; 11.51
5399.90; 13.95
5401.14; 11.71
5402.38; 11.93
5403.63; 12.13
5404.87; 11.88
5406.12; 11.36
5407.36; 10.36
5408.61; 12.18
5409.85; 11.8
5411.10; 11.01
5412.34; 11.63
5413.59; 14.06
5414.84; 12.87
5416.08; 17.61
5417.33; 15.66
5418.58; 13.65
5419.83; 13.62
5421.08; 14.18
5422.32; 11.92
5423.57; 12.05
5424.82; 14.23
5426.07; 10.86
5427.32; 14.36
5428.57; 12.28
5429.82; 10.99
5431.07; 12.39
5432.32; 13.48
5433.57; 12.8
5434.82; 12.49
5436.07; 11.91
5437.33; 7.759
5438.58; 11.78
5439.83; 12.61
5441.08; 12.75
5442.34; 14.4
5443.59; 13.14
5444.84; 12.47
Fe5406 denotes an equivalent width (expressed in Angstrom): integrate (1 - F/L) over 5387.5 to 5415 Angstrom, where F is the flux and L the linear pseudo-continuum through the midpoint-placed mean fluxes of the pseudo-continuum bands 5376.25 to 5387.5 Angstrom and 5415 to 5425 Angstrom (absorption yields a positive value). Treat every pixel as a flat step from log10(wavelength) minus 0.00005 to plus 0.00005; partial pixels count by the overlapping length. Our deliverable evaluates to 3.1 Angstrom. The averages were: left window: 13.1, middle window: 12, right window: 14.1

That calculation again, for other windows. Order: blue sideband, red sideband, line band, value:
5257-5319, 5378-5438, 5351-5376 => -1.2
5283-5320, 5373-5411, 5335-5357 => -2.5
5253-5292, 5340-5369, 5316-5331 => 1.1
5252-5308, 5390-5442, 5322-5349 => -1.6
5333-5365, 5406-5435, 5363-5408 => 3.1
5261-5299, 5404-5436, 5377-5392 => -0.6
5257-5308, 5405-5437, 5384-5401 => 0.2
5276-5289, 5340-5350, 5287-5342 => 3.1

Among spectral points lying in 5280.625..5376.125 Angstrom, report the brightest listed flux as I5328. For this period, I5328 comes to 15.81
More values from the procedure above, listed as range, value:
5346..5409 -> 16.82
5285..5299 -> 13.47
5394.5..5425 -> 17.61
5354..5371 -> 15.76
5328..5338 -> 14.14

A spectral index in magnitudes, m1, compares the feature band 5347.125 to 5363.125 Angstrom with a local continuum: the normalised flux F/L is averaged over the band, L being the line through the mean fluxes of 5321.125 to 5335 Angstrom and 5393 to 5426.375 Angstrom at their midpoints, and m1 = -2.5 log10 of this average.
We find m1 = -0.16 mag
